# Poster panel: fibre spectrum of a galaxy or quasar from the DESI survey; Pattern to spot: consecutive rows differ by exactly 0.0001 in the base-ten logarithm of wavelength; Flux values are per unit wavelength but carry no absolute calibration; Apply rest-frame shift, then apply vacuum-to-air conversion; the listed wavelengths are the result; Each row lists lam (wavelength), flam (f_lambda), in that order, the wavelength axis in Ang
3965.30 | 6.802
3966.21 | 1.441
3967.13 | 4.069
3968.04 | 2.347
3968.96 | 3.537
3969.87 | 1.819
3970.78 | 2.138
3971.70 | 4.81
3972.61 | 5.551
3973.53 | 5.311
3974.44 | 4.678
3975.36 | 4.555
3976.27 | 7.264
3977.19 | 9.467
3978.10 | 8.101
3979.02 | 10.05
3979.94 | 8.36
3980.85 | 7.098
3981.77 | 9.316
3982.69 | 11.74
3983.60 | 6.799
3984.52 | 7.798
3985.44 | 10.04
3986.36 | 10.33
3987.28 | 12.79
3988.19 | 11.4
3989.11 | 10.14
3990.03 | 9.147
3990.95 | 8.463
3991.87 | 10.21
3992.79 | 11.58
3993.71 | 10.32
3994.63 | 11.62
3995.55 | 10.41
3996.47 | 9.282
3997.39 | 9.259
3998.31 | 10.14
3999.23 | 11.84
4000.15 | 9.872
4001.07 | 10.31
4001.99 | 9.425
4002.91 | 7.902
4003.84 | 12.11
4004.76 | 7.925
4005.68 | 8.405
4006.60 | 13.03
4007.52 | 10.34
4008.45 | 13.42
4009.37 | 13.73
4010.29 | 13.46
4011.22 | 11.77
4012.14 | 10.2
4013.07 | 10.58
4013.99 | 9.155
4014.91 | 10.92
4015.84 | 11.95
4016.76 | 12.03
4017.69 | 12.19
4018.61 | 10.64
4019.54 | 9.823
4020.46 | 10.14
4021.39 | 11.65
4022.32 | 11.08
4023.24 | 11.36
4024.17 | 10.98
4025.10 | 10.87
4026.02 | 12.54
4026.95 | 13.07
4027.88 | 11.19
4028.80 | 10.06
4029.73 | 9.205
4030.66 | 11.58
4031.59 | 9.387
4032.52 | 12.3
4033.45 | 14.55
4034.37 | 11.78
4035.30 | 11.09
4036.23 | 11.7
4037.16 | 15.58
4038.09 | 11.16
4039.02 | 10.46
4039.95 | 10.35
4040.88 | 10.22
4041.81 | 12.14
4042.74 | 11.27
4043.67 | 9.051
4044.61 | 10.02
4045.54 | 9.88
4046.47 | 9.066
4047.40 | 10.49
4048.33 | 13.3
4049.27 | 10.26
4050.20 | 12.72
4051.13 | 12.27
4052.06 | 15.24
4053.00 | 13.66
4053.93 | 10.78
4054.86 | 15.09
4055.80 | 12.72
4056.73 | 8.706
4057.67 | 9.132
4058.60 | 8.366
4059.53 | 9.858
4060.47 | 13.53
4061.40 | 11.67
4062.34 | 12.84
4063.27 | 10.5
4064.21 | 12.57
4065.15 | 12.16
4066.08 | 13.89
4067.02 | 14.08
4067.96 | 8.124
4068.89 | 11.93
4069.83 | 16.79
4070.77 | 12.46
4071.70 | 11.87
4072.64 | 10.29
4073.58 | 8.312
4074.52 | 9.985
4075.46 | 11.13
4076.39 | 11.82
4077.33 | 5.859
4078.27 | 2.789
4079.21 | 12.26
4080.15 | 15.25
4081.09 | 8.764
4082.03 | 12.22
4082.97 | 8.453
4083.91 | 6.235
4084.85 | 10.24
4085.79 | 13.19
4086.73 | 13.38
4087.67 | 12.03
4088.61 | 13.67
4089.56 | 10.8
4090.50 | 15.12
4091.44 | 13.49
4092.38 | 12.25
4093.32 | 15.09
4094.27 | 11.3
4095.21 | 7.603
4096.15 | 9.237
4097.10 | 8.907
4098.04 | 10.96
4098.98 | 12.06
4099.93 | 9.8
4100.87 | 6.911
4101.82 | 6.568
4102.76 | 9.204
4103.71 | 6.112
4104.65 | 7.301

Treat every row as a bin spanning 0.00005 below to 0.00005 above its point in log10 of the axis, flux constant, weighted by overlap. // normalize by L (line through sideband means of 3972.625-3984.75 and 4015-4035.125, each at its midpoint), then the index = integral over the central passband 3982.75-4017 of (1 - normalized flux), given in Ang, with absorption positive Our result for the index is -4.3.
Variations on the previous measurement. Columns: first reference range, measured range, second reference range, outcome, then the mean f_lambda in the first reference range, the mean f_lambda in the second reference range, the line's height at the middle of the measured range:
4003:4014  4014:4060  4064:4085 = -1.3 Ang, 11.1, 10.7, 11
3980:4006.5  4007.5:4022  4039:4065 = -1.4 Ang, 9.87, 11.3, 10.4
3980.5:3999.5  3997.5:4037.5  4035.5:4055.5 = -1.3 Ang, 9.98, 11.7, 10.8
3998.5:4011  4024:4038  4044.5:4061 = -0.7 Ang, 10.9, 11.4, 11.2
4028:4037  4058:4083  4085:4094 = 2.9 Ang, 11.4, 13.1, 12.5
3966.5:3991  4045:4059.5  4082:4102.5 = -2.8 Ang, 7.24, 10.8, 9.57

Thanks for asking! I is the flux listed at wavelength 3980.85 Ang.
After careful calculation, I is 7.098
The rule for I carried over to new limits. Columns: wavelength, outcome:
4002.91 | 7.902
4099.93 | 9.8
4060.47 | 13.53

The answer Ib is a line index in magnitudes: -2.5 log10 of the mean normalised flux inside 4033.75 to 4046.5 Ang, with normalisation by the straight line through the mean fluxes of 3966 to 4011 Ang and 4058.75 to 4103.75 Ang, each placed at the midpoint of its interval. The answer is -0.120 mag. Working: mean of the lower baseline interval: 8.7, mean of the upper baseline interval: 10.9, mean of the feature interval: 11.1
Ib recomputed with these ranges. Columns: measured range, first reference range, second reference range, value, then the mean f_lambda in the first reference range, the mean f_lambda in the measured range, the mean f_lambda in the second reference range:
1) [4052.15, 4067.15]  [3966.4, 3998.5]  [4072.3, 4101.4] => -0.20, 7.93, 11.9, 10.6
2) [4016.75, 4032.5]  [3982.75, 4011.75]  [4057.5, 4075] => -0.02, 10.4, 11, 11.5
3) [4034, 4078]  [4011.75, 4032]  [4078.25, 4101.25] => -0.04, 10.9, 11.4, 11.1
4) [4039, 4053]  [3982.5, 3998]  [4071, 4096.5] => -0.07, 10.1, 11.2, 10.9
